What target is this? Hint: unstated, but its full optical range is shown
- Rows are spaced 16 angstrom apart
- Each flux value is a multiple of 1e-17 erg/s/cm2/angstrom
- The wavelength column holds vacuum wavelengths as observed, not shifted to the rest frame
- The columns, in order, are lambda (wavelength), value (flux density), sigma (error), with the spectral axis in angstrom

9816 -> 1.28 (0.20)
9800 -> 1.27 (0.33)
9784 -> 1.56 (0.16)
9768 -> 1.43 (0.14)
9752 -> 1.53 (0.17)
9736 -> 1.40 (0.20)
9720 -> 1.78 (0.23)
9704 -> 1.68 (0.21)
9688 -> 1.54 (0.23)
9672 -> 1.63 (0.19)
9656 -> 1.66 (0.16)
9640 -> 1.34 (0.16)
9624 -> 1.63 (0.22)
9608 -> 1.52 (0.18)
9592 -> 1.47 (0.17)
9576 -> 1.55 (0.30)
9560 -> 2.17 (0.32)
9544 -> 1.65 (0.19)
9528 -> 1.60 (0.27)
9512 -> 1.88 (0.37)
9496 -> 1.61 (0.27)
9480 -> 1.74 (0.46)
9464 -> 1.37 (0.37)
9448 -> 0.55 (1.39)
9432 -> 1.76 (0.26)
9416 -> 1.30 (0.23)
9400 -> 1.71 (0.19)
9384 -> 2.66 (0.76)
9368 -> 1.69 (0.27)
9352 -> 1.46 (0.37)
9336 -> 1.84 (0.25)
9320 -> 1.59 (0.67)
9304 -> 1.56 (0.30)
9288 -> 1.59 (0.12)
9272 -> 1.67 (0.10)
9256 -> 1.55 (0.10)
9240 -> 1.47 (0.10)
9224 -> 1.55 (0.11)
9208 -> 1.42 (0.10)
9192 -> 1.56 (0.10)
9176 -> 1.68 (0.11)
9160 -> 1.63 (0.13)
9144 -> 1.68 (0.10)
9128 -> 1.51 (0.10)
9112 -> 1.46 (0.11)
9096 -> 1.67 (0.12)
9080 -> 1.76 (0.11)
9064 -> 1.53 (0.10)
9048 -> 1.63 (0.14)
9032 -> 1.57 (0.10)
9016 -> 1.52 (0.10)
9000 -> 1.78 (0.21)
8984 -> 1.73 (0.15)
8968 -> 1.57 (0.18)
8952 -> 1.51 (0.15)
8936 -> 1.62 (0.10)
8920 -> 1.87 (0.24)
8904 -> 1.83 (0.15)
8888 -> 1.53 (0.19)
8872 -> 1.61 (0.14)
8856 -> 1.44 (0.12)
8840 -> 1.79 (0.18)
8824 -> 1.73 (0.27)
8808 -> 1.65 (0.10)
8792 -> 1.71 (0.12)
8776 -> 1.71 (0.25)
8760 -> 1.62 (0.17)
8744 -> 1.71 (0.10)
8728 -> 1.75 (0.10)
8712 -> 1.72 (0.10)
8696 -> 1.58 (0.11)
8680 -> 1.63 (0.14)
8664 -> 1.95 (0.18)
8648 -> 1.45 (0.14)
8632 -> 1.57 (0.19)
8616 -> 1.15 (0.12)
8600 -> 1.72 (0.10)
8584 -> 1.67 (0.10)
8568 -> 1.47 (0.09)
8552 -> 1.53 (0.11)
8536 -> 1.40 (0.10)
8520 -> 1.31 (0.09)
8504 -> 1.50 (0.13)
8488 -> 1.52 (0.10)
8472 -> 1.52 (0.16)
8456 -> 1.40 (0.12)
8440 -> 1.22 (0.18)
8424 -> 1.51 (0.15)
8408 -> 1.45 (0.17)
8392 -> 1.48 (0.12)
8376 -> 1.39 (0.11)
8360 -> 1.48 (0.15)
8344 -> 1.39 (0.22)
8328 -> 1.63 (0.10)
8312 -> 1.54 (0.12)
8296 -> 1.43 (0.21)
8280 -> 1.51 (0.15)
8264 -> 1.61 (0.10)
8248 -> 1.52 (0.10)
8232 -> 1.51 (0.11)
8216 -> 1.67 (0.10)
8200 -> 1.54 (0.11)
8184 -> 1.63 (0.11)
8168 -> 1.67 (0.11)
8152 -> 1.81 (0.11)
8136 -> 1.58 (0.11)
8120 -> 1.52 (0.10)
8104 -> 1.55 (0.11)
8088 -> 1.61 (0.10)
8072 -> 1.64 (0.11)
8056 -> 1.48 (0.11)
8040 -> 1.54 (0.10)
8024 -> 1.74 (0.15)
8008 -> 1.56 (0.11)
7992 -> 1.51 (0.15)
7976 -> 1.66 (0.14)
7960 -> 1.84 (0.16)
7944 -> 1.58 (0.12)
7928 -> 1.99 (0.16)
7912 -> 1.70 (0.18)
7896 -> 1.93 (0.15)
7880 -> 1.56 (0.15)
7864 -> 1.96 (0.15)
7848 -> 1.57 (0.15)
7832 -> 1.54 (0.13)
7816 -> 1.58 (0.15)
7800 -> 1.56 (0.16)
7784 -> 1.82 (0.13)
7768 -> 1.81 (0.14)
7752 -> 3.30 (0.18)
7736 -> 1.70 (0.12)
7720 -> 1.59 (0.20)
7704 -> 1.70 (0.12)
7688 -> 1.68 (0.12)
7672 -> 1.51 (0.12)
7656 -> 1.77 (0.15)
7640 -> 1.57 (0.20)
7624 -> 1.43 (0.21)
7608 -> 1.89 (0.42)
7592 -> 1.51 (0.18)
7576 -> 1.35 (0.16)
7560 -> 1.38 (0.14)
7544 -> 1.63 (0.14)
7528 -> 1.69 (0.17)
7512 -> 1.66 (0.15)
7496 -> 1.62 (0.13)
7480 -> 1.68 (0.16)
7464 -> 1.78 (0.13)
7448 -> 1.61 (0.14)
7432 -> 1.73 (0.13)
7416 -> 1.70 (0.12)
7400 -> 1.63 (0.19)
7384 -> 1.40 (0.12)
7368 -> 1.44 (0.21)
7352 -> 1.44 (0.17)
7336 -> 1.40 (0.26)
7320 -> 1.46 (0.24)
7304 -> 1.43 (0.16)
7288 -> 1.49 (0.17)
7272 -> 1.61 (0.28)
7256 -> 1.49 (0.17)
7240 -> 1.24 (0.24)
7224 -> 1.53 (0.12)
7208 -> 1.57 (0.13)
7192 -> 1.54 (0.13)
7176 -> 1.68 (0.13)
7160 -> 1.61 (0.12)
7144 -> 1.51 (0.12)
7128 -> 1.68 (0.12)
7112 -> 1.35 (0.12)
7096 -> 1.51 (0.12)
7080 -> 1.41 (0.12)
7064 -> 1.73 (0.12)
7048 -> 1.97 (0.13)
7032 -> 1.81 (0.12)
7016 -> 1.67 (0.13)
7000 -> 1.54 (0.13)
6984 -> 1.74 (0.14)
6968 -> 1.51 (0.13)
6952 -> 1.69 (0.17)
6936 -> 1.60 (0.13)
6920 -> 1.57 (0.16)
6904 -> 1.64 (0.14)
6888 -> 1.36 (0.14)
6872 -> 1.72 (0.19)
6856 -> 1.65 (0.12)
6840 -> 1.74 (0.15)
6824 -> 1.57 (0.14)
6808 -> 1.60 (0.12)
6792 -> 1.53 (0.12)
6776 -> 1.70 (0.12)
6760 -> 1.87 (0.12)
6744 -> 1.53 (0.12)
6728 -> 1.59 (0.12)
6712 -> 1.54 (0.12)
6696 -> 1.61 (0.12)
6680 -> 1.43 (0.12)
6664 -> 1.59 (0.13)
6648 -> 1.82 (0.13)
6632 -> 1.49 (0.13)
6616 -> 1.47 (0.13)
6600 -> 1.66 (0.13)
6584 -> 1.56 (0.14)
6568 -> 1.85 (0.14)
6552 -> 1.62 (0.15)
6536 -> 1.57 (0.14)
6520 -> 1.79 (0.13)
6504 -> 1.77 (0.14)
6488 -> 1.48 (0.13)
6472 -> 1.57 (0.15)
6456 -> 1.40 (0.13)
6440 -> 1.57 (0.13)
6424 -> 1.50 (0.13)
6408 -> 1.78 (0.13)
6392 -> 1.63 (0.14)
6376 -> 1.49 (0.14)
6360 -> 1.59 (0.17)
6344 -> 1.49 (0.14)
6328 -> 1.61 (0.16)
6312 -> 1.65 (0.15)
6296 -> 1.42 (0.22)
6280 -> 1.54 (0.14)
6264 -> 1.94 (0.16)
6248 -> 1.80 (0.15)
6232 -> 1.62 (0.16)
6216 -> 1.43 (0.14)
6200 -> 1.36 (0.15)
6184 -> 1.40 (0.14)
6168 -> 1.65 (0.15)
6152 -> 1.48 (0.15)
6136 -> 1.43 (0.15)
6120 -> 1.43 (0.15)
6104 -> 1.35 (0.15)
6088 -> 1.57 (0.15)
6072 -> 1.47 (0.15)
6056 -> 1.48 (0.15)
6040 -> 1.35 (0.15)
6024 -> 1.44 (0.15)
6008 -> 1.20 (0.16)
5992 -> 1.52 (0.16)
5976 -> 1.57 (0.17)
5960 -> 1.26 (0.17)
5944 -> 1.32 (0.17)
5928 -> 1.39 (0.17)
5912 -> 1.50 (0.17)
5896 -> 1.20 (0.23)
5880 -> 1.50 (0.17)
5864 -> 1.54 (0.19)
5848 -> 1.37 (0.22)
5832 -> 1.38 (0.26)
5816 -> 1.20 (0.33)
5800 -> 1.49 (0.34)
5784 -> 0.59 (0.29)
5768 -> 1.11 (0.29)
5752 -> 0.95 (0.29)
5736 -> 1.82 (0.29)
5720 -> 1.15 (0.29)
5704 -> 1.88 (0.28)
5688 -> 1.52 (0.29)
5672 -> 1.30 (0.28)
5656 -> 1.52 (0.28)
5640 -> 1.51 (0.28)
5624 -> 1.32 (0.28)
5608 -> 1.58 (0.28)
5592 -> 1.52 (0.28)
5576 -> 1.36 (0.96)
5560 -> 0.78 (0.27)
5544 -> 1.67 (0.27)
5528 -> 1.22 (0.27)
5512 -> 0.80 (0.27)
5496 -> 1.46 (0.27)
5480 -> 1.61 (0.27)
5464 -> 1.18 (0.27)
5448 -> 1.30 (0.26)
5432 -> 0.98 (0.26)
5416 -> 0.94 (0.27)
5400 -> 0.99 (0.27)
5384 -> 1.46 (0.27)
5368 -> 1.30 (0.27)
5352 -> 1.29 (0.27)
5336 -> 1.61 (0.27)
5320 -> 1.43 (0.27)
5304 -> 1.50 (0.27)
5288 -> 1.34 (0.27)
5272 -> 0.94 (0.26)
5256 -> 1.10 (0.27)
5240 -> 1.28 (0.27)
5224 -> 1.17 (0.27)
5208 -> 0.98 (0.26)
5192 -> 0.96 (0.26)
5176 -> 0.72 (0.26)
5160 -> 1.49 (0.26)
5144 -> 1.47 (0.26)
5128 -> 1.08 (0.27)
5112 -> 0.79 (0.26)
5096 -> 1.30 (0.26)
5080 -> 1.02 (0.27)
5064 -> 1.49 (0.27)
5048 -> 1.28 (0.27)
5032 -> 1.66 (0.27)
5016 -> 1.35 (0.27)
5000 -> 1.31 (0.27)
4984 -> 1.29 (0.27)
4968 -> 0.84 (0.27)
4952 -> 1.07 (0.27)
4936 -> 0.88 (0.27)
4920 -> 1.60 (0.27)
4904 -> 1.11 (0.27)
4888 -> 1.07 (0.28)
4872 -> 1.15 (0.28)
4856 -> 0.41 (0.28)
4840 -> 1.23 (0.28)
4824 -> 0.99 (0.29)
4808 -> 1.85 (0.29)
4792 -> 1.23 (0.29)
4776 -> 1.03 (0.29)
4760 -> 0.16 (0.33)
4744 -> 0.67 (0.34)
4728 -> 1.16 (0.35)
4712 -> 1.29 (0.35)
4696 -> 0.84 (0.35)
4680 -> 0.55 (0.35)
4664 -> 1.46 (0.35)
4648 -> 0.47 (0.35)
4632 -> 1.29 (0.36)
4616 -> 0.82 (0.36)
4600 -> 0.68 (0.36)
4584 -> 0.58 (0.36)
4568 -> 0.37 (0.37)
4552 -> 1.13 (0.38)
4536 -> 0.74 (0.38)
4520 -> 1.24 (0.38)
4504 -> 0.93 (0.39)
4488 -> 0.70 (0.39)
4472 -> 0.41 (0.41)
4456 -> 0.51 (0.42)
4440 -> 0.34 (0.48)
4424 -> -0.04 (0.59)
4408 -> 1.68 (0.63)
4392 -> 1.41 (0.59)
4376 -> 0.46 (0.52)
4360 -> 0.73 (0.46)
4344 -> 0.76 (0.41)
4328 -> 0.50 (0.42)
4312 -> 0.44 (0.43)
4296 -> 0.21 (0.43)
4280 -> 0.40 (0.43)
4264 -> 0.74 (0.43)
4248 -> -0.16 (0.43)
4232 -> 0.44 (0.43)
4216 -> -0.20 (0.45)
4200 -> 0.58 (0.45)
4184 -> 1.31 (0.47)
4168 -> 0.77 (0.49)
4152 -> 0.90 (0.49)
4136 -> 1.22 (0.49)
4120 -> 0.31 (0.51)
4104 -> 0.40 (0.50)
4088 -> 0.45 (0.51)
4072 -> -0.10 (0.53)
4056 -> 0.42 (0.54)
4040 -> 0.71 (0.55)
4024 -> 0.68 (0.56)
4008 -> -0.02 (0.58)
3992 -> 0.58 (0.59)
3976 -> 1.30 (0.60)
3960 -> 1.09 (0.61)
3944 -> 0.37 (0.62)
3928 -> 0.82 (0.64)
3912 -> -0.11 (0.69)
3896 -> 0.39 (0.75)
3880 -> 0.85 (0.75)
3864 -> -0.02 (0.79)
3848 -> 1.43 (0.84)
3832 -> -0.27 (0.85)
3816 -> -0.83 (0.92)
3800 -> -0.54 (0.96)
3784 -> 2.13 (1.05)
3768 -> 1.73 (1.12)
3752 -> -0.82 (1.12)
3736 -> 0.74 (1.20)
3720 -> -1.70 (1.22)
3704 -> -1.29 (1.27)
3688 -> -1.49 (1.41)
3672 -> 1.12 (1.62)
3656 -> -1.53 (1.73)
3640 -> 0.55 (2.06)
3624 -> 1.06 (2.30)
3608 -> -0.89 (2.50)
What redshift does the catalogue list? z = 0.18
